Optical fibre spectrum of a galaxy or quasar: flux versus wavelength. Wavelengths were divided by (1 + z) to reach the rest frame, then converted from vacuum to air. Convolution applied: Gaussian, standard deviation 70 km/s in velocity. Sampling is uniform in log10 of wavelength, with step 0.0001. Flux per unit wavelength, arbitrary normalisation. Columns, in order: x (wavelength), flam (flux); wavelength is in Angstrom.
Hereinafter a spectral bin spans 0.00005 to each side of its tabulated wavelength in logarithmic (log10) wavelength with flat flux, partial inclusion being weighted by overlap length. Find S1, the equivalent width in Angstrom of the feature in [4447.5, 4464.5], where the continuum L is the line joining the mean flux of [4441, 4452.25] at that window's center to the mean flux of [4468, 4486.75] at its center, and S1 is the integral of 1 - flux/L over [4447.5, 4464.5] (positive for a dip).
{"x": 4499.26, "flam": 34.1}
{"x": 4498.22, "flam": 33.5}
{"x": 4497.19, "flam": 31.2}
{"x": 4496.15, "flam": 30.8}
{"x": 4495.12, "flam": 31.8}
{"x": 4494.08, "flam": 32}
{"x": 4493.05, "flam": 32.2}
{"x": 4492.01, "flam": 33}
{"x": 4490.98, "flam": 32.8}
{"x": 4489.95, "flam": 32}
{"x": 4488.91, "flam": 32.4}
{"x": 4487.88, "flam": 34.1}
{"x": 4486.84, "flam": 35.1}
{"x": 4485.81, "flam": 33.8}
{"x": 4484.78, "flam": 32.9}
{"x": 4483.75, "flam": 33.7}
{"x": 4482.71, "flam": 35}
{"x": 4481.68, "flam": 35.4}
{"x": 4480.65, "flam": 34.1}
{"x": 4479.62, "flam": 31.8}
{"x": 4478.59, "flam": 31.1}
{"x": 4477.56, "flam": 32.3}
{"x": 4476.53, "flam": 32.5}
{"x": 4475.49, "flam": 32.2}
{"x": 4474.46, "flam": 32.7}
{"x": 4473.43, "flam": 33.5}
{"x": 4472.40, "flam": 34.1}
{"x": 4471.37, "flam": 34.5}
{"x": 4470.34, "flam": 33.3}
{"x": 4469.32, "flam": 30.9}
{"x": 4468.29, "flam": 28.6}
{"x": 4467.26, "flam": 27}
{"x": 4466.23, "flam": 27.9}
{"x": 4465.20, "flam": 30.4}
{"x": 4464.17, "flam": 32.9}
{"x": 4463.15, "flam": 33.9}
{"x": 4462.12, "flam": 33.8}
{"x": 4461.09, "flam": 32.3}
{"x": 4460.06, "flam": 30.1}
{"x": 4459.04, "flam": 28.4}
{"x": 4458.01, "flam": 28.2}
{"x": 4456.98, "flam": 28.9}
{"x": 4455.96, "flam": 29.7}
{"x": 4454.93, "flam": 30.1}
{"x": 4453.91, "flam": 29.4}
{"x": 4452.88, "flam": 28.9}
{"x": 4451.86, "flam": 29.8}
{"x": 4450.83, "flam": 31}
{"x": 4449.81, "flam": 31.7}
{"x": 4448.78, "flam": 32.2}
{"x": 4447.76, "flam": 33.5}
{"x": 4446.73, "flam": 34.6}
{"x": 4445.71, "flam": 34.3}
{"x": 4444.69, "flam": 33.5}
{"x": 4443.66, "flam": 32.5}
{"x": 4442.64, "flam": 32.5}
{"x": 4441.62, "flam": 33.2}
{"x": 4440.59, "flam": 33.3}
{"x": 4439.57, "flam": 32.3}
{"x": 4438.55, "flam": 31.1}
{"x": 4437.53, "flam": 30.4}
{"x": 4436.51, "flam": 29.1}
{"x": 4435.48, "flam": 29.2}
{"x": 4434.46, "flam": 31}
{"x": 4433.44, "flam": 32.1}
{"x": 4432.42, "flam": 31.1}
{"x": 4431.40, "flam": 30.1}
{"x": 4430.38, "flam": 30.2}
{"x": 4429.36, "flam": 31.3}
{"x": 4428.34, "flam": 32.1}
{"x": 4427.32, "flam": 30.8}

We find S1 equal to 1.0 Angstrom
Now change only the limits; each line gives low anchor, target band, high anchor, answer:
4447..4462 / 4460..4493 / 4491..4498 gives -1.3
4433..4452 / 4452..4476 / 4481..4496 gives 1.2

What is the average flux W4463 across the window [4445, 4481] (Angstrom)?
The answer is 31.4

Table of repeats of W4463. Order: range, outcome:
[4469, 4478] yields 32.9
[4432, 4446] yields 31.8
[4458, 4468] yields 30.6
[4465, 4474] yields 31.2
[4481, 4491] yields 33.8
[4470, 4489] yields 33.4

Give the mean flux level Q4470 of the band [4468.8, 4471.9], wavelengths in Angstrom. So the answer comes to 33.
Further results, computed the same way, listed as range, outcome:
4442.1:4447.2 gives 33.5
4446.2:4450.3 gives 33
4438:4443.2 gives 32.5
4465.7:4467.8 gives 27.4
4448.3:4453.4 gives 30.7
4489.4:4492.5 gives 32.6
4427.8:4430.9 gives 31.2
